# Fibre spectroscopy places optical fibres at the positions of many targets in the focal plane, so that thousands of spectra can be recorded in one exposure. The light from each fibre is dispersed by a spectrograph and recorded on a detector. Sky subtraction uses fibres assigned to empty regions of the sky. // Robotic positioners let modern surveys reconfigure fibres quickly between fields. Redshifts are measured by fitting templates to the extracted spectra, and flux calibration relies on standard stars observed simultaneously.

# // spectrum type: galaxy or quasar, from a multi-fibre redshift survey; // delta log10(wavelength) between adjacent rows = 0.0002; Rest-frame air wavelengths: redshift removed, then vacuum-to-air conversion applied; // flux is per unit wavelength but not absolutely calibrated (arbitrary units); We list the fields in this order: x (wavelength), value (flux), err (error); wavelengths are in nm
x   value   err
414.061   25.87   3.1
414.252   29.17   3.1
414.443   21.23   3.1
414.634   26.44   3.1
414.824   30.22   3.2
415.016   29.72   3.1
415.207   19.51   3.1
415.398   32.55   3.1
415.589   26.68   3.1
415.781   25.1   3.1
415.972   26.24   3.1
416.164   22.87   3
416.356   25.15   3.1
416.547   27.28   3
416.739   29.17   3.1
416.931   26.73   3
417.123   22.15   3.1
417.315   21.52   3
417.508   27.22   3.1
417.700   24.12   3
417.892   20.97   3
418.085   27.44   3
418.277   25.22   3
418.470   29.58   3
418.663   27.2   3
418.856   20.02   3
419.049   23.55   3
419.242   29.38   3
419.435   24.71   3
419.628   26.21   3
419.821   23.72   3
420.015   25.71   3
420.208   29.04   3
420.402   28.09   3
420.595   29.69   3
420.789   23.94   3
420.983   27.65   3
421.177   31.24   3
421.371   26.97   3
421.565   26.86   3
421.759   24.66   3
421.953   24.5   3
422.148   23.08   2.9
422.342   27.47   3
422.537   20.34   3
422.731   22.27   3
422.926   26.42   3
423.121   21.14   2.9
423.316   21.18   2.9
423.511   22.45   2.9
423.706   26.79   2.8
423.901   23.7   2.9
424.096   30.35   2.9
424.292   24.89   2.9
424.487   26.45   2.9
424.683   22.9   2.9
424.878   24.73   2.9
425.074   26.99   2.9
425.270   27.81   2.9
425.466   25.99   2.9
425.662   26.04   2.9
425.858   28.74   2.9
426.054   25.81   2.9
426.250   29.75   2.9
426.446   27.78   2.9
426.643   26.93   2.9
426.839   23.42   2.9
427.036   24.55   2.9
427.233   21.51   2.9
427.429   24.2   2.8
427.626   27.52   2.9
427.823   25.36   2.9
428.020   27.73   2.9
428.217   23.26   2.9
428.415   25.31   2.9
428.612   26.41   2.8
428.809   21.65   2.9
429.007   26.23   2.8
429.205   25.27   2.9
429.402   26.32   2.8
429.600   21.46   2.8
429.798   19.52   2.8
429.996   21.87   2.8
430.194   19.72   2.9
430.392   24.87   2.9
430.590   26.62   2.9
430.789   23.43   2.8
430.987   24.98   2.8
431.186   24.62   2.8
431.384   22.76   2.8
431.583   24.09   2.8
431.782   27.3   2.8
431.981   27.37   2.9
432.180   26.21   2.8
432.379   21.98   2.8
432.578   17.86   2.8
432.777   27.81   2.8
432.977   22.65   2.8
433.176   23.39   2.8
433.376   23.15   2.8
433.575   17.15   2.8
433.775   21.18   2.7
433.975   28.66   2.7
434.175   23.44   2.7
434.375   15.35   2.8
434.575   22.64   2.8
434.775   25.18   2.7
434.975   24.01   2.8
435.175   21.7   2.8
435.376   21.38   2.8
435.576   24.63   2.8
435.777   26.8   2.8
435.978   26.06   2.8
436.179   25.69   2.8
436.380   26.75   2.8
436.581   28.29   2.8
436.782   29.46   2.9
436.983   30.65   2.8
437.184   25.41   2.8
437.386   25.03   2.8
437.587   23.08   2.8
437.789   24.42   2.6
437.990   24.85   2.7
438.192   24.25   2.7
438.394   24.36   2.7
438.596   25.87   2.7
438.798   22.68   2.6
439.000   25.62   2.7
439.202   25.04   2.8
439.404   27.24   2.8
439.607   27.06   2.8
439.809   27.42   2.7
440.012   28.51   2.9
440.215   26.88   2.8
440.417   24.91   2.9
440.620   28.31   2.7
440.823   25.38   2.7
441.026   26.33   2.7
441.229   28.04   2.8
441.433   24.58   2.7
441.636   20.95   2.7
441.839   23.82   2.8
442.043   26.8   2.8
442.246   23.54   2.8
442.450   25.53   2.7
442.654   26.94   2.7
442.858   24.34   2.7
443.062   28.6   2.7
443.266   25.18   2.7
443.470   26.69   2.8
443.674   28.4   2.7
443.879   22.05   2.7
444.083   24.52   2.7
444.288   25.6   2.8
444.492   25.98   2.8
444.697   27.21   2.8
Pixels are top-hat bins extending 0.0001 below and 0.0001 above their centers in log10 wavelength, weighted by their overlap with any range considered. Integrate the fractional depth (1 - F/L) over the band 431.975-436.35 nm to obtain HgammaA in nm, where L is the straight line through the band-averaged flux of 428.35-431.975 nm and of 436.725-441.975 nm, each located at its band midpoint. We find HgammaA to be 0.26 nm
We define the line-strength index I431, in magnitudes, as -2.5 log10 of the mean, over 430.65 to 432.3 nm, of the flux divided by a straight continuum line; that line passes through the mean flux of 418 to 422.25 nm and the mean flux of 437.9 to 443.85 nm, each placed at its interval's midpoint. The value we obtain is 0.04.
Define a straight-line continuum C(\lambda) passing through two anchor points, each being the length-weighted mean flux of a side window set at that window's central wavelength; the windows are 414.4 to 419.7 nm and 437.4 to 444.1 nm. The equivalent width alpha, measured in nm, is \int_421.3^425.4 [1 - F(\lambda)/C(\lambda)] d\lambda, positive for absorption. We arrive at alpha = 0.13 nm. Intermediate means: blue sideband 25.7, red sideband 25.5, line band 24.9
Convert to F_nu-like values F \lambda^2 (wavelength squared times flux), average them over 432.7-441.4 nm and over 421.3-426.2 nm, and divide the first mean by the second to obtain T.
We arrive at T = 1.06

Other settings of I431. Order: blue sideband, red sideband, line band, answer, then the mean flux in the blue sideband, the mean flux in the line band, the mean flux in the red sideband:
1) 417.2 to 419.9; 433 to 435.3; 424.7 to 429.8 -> -0.085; 25.1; 25.5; 22.4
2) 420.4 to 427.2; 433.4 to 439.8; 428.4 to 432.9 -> 0.049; 25.7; 24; 24.7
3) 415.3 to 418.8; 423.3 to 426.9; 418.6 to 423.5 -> 0.027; 25.9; 25.3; 26.1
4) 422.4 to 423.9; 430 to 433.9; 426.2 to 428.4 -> -0.099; 23.1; 25.5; 23.5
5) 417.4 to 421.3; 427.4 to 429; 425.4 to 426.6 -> -0.077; 26.2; 27.4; 25.3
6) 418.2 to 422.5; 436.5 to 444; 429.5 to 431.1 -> 0.143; 26.2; 22.8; 25.8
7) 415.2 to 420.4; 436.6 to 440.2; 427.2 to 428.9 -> 0.039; 25.7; 24.9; 26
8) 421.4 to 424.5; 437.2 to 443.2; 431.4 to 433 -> 0.030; 24.5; 24.4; 25.5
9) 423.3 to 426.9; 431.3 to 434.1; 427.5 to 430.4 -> 0.033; 26.1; 24.1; 23.7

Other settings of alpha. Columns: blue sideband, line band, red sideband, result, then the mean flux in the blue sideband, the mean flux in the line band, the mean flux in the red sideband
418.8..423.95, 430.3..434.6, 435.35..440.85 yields 0.37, 25.3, 23.5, 26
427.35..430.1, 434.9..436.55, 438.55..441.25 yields 0.05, 24.4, 24.8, 26.3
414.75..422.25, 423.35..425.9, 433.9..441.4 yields 0.00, 26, 25.8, 25.4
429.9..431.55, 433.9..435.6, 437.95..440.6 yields 0.13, 23.6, 22.9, 25.8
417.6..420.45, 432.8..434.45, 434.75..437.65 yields 0.22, 25.6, 22.2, 25.7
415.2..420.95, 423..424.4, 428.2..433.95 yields 0.03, 25.8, 24.4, 23.7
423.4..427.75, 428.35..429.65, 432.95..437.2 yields 0.03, 25.9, 24.8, 24.3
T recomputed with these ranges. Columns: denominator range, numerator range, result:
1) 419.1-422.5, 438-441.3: 1.07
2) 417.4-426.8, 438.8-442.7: 1.09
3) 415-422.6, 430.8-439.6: 1.02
